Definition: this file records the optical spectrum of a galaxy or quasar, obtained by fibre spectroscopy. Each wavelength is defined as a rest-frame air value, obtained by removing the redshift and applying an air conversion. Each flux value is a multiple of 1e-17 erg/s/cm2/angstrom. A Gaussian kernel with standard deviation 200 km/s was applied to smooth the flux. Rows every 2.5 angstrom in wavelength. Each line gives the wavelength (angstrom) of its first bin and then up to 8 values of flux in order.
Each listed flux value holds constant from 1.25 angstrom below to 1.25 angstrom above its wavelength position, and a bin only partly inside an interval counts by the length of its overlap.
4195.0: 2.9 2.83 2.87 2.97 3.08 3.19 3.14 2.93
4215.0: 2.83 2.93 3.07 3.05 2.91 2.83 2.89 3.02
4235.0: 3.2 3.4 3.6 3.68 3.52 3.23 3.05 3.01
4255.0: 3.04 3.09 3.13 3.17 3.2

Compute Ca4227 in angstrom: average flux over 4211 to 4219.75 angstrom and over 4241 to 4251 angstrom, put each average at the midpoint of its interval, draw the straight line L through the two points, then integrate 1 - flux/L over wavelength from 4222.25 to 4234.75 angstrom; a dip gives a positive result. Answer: 0.7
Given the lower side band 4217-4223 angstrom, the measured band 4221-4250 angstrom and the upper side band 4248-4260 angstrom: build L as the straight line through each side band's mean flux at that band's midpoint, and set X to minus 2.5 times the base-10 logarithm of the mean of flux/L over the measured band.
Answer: -0.06 mag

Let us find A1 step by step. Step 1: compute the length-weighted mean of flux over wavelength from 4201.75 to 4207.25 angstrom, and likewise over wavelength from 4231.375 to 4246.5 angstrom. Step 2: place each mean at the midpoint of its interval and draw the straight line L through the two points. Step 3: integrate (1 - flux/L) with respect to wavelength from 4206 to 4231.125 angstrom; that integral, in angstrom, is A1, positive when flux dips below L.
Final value 1.7 angstrom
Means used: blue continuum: 3.06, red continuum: 3.4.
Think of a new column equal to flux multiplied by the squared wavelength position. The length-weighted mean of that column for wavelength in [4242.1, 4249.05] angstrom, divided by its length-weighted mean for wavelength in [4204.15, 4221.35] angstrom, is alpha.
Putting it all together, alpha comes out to 1.15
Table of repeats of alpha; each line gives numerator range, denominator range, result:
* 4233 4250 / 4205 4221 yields 1.14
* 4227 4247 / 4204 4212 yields 1.07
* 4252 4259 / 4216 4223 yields 1.03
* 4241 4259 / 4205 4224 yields 1.09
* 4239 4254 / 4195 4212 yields 1.14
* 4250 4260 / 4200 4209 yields 1.03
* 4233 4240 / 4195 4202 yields 1.18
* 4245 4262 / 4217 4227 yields 1.06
